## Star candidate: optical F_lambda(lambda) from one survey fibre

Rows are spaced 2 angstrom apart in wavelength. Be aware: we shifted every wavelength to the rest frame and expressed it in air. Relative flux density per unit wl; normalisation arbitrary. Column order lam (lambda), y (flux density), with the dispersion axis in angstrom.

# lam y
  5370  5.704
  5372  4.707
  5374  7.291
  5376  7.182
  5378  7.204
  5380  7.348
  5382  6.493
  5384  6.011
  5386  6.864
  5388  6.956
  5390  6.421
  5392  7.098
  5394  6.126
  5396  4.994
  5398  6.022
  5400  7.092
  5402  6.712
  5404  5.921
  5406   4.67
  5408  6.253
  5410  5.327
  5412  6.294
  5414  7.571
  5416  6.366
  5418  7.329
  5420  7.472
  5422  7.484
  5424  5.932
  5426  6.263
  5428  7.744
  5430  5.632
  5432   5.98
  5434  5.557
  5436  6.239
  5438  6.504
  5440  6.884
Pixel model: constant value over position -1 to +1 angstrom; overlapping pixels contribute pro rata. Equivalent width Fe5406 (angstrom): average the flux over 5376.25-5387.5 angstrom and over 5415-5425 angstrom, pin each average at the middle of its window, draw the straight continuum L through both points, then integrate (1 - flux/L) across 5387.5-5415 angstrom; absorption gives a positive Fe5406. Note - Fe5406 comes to 2.5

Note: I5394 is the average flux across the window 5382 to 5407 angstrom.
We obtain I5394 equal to 6.25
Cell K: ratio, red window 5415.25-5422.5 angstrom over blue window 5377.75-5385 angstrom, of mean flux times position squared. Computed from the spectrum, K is 1.08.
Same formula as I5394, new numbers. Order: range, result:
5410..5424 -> 6.88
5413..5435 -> 6.67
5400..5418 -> 6.26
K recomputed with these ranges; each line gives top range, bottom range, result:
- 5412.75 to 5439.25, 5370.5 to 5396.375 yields 1.03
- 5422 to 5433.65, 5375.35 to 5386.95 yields 0.95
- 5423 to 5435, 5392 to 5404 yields 1.00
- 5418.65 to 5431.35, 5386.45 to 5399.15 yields 1.08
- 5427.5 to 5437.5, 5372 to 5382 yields 0.91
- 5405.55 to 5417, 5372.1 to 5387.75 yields 0.92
